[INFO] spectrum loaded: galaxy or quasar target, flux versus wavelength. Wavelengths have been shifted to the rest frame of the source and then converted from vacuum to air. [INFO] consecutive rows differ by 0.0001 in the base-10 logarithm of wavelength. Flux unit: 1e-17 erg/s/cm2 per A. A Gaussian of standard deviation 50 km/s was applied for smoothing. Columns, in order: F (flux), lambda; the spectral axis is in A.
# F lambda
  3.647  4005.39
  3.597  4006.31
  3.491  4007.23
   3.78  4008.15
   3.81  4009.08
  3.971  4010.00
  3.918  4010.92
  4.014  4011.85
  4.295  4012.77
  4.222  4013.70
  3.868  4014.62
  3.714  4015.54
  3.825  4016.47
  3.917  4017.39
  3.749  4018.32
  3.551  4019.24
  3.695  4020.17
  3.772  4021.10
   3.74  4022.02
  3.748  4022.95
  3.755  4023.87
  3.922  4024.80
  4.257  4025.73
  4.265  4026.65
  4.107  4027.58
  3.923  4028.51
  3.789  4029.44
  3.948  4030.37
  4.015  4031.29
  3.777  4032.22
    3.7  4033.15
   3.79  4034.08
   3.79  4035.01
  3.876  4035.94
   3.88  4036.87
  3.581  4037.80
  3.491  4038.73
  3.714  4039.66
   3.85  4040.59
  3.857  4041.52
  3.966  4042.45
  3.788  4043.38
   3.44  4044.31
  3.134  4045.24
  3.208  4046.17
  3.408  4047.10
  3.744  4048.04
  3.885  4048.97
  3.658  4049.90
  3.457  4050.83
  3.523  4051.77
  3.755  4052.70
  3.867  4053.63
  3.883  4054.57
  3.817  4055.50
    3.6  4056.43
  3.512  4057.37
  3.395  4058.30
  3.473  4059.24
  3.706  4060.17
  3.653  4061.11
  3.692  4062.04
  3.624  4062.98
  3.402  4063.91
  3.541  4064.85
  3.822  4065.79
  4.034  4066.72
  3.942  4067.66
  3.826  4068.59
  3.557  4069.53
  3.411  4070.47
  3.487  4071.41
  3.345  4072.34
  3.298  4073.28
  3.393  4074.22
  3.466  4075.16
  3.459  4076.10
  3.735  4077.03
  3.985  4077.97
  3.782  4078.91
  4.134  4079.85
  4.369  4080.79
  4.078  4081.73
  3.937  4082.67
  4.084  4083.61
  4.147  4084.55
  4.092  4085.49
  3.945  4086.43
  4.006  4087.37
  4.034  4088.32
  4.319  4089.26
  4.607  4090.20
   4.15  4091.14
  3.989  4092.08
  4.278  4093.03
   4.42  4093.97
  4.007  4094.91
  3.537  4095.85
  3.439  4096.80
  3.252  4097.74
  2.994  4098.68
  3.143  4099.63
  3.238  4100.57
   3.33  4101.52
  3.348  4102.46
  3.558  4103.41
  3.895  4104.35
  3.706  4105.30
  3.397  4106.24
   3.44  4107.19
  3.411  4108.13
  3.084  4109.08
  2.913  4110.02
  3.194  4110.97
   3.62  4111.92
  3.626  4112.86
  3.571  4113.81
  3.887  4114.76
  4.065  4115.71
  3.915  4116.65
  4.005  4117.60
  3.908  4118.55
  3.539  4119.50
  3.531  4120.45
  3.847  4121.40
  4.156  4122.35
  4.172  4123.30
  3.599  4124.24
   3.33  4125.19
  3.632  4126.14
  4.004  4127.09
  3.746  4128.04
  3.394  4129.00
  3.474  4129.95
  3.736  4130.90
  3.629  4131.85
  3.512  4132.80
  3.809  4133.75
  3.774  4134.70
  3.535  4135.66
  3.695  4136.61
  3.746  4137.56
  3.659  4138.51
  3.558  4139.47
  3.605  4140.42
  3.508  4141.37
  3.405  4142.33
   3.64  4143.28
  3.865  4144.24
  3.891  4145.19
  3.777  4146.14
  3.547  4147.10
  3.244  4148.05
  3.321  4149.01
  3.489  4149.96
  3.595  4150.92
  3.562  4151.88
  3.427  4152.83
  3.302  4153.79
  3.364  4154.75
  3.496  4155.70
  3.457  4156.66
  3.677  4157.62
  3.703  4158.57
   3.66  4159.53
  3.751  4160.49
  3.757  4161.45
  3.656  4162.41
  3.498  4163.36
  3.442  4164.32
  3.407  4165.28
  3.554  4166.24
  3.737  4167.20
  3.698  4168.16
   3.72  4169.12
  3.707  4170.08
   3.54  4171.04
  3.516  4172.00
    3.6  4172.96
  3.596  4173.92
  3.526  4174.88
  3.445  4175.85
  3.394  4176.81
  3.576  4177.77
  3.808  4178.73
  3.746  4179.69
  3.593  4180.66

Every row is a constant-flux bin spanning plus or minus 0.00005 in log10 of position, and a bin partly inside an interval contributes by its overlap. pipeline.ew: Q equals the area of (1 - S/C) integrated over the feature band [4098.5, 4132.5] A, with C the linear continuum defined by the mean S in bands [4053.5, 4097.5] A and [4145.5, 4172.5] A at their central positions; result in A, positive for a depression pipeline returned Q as 0.9 A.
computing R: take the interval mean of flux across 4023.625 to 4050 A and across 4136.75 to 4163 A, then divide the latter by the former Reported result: 0.9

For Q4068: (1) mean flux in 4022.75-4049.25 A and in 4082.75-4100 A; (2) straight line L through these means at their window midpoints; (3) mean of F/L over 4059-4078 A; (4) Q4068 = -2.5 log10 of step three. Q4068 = 0.07 mag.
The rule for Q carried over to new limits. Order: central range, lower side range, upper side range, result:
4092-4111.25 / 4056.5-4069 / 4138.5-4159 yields 0.6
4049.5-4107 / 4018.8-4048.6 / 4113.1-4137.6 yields 0.3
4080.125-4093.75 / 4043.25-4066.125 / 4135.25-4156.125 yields -2.2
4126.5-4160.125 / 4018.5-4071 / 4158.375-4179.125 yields 0.3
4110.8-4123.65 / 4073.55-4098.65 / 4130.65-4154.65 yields -0.2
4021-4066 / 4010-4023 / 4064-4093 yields 1.7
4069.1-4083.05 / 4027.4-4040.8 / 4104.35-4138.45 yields 0.1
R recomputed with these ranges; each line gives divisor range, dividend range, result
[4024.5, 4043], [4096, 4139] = 0.93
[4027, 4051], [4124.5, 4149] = 0.97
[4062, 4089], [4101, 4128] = 0.96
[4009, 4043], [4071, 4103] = 0.98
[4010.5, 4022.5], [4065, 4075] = 0.93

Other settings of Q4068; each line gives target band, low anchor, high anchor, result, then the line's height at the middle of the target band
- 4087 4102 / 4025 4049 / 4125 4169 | -0.03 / 3.68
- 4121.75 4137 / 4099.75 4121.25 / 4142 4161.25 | -0.04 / 3.56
